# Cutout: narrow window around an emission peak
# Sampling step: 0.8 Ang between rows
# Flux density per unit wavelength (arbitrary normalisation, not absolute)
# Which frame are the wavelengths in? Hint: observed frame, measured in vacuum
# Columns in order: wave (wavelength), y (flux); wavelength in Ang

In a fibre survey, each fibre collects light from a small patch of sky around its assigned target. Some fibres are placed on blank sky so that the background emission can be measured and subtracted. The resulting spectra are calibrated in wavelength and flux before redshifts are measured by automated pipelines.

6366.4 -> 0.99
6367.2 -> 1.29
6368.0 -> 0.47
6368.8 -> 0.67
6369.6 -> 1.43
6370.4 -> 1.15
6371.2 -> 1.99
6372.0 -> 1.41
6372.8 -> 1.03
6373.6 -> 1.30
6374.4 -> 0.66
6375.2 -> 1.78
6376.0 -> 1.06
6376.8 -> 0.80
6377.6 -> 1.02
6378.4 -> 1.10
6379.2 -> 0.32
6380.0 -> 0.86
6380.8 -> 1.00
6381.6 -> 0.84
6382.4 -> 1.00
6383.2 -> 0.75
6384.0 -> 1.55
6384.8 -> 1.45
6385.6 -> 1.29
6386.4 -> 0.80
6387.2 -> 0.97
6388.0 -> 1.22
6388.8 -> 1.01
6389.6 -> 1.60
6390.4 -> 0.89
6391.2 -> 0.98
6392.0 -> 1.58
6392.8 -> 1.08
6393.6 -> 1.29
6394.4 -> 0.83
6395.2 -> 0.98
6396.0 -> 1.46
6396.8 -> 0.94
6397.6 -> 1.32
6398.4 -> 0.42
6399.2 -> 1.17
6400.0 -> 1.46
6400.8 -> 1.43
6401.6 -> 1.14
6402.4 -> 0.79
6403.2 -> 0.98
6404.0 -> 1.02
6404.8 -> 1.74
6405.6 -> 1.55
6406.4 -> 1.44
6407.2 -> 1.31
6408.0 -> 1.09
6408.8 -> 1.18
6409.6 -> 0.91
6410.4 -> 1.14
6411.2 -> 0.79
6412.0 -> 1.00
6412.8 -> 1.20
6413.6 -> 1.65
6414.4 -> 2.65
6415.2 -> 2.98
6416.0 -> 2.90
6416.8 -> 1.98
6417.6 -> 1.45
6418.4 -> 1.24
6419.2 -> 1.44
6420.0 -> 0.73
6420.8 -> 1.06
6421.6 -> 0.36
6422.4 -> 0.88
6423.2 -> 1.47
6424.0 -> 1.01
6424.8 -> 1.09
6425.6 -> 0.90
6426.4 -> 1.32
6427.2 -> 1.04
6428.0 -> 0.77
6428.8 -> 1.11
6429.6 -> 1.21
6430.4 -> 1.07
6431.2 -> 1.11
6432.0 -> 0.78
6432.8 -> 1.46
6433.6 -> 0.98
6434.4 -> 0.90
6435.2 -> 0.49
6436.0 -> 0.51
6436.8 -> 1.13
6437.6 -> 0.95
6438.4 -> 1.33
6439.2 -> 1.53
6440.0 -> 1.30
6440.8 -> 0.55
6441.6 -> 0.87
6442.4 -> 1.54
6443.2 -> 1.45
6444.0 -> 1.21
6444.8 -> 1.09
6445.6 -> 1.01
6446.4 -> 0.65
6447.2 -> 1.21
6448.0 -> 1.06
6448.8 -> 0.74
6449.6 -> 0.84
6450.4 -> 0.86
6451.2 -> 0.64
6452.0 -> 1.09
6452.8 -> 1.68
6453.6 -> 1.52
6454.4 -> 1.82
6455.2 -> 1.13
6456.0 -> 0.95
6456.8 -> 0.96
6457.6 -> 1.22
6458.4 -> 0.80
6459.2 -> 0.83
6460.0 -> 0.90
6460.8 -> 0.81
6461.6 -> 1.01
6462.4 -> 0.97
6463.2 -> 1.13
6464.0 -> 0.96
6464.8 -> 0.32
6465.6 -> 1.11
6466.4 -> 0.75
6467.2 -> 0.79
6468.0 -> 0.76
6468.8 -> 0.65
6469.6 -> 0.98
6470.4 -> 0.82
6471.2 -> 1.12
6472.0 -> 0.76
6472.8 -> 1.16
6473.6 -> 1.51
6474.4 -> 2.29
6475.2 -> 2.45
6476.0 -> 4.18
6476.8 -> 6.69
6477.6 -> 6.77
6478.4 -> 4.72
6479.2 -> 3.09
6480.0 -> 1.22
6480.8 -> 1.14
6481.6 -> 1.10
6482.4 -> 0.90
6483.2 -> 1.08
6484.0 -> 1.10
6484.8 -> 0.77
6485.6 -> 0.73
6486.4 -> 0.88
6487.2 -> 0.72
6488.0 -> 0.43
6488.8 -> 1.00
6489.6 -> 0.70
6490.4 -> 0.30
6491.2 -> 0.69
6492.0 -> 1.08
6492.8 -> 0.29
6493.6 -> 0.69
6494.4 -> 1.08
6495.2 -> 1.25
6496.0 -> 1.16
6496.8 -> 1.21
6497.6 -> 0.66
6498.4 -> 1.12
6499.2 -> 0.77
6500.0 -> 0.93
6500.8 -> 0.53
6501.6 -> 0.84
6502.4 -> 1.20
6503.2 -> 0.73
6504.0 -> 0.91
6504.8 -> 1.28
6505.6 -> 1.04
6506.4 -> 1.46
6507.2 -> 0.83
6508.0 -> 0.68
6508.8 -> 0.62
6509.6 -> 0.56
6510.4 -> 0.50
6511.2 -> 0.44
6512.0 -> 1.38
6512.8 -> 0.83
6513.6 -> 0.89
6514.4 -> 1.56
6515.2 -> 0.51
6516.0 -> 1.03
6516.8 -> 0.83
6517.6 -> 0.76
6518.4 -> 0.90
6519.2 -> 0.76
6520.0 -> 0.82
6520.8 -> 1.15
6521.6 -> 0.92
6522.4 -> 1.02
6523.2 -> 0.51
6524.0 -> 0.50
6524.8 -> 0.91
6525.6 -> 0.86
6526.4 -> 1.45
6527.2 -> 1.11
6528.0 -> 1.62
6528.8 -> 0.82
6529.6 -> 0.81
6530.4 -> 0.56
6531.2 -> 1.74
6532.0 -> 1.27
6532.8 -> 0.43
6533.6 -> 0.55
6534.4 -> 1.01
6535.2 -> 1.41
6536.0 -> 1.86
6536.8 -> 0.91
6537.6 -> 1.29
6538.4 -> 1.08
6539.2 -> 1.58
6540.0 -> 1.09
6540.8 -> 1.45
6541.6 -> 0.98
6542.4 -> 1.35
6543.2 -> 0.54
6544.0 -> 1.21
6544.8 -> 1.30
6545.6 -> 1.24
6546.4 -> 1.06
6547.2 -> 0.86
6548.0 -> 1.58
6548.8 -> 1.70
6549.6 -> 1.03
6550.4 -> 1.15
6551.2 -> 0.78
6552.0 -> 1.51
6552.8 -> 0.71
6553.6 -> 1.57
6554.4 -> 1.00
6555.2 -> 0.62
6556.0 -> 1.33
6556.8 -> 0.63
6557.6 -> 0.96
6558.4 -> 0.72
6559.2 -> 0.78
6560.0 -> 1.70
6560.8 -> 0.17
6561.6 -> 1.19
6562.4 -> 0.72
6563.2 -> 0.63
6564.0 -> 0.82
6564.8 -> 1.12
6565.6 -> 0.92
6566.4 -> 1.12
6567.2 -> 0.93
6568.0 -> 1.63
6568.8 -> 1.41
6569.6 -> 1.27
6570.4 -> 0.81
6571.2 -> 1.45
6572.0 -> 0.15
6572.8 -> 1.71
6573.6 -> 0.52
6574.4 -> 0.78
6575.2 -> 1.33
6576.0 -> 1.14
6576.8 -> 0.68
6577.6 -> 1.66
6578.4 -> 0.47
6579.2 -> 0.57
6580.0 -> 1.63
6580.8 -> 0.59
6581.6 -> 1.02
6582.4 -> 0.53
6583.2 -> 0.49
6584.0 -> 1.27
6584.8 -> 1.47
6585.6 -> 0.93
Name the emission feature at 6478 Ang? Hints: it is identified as [O III]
